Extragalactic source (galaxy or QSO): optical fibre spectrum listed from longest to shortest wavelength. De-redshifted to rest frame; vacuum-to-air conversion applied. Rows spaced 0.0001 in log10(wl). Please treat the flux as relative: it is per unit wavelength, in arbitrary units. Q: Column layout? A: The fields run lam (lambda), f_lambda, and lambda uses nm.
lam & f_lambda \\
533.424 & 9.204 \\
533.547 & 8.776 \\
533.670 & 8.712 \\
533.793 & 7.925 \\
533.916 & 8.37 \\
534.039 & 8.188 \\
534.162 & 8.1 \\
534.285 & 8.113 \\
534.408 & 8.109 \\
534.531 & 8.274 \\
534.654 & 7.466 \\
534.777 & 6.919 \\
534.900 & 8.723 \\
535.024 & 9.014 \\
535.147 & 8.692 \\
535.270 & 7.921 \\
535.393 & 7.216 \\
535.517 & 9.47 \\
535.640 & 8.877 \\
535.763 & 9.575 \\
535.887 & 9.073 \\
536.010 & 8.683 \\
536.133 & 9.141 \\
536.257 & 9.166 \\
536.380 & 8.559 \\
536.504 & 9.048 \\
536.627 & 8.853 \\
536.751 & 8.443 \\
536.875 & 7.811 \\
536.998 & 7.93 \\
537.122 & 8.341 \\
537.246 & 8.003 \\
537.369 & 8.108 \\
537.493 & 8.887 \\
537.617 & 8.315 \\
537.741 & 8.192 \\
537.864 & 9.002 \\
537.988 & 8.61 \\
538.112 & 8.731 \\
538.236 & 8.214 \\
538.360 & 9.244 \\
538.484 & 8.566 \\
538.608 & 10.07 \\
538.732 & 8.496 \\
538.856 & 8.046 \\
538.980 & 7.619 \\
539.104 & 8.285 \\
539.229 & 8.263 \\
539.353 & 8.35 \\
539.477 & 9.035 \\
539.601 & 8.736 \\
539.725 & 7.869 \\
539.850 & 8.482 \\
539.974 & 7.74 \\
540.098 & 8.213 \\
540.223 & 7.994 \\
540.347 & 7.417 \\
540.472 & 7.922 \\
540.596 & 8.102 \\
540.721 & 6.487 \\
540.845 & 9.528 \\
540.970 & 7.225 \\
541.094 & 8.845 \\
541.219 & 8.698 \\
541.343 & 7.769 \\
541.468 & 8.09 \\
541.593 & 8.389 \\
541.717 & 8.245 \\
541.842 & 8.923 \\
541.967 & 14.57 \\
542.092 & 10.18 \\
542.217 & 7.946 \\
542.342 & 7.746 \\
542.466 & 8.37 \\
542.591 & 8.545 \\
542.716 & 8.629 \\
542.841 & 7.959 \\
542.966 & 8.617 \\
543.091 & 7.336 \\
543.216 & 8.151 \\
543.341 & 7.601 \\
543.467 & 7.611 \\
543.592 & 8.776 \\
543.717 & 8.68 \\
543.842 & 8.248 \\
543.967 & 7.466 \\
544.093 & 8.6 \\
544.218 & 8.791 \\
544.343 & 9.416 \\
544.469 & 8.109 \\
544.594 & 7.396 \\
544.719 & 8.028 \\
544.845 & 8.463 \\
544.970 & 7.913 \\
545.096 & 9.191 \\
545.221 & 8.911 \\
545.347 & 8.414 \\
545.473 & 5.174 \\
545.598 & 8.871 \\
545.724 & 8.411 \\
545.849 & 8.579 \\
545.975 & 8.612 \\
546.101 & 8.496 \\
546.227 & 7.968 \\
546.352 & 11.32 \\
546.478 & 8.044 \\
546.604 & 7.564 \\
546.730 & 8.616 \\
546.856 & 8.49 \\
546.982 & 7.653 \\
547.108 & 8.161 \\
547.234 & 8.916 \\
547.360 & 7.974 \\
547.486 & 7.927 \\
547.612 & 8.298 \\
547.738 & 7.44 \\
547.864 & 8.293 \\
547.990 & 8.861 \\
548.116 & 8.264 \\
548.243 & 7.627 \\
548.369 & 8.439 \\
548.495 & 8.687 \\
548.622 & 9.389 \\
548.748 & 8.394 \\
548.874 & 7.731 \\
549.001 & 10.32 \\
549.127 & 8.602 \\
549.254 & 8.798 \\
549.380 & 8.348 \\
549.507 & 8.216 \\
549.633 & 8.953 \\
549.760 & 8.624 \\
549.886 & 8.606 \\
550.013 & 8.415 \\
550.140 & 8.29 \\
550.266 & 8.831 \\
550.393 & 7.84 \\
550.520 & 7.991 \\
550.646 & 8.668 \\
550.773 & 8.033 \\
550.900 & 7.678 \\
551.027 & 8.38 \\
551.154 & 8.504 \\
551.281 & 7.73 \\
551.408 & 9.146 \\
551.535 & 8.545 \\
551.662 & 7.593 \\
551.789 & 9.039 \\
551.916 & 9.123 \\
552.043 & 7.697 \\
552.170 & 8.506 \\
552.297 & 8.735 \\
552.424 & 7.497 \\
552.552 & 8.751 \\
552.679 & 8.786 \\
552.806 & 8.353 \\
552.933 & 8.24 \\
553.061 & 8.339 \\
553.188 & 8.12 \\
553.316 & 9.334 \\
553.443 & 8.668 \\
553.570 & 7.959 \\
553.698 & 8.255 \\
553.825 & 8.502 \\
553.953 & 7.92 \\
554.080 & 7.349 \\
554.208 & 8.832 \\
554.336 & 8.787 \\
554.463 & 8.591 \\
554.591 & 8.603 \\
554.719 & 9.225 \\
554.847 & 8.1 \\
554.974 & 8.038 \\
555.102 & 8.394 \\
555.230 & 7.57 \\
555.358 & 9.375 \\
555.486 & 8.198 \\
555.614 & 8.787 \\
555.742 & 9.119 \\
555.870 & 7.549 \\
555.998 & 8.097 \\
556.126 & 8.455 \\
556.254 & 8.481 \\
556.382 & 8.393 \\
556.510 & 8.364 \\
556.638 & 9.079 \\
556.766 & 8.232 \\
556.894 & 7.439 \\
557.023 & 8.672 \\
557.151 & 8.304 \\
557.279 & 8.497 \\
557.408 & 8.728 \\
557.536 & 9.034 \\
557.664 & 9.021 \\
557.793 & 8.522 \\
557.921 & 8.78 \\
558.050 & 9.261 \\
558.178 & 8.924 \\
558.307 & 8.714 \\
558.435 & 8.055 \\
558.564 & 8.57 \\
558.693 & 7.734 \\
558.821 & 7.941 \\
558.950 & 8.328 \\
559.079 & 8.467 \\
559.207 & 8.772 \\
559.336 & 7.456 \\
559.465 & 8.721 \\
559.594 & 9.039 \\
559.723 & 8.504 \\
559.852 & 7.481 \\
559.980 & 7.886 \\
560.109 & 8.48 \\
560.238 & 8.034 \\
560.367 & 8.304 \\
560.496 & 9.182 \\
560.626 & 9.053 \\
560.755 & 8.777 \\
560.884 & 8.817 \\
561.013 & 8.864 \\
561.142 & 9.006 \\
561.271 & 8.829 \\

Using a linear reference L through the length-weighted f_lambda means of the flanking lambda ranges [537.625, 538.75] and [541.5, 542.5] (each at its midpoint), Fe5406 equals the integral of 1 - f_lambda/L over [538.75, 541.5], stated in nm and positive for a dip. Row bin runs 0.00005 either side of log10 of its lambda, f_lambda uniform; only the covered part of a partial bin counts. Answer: 0.276 nm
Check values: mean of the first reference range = 8.78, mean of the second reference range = 9.29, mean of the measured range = 8.13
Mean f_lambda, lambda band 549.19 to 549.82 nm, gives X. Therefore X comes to 8.58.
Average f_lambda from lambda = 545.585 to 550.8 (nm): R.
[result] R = 8.47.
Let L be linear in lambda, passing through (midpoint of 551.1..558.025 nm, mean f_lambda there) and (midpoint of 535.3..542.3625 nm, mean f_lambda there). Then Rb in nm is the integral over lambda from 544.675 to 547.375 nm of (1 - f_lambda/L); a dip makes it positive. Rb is 0.05 nm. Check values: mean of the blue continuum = 8.55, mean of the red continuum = 8.45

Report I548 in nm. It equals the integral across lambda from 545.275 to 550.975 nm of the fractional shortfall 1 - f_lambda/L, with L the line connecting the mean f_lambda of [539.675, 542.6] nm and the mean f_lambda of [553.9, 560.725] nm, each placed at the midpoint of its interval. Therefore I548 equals 0.06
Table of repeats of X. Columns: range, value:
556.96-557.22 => 8.51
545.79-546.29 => 8.42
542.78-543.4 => 7.94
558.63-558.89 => 7.86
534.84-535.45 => 8.32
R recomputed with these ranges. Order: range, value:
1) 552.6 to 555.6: 8.42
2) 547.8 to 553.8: 8.45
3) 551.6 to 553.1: 8.39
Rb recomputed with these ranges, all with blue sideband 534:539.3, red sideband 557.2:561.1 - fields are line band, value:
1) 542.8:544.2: 0.061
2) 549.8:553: 0.057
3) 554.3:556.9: 0.026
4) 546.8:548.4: 0.062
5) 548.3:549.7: -0.034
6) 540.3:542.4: -0.029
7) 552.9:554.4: 0.028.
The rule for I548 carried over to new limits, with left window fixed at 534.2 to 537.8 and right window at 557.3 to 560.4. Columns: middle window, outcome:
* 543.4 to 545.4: 0.017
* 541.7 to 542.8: -0.105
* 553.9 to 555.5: 0.011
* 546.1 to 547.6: 0.005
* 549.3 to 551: 0.019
